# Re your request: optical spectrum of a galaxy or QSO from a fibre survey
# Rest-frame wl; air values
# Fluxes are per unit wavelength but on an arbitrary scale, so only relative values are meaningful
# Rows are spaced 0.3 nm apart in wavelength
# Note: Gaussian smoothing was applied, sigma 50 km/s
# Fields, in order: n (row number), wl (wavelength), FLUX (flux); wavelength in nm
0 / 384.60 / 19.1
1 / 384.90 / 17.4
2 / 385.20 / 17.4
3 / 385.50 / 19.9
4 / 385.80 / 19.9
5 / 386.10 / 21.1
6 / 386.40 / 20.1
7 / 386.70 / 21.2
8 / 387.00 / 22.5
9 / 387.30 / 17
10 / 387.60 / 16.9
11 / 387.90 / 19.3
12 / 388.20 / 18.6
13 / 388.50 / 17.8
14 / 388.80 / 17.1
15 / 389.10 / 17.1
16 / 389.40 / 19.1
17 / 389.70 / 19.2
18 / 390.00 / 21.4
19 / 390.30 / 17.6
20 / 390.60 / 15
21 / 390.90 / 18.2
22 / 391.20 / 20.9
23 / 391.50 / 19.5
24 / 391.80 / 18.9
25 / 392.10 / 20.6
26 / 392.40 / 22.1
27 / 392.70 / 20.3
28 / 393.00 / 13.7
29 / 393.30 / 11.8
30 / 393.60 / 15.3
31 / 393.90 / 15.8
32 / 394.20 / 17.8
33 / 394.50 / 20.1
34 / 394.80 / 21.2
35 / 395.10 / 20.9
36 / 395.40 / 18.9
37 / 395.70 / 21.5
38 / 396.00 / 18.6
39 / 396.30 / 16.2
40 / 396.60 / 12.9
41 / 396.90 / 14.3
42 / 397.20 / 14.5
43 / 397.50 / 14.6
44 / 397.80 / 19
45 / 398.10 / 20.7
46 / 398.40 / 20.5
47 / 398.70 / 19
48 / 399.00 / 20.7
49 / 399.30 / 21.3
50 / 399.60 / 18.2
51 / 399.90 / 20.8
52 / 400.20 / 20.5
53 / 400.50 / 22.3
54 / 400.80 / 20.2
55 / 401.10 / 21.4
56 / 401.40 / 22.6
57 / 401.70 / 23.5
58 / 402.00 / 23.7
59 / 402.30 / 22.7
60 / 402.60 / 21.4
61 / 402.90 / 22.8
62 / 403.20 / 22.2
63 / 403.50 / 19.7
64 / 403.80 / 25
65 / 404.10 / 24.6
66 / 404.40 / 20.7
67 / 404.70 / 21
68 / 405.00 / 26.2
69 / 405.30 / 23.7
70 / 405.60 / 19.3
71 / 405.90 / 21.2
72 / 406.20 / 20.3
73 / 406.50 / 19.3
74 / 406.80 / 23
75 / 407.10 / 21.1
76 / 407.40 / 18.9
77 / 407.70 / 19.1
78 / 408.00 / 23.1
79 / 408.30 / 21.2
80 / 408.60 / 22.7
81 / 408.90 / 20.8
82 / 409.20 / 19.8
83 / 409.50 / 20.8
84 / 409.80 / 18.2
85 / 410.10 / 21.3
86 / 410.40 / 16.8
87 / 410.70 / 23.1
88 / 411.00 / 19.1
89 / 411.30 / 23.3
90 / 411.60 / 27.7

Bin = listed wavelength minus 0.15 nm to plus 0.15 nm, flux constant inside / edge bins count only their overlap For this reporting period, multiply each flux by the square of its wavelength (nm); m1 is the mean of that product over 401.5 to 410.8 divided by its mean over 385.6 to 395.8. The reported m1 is 1.24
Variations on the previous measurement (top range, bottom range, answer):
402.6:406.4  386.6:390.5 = 1.28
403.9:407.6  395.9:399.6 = 1.27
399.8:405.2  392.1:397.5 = 1.33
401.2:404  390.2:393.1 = 1.27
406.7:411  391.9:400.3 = 1.20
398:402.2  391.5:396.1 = 1.18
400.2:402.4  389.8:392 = 1.24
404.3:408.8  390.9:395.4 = 1.24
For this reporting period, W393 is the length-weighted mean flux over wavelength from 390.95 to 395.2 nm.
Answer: 18.5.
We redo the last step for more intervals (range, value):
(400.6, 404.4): 22.4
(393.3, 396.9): 17.7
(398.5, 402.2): 21.2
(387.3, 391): 18.1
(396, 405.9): 20.5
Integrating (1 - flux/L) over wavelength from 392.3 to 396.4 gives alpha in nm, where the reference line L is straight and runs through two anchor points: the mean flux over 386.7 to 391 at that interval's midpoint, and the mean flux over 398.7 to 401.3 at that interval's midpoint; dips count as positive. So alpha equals 0.29 nm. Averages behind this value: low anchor 18.4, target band 18.1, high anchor 20.6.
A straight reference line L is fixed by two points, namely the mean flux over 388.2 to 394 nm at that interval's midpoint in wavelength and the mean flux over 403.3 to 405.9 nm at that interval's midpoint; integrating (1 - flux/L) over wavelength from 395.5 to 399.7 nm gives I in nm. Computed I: 0.45 nm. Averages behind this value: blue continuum 18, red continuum 22.4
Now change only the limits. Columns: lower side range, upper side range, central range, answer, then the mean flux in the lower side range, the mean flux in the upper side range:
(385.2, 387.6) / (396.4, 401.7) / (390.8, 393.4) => 0.127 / 19.9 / 19.1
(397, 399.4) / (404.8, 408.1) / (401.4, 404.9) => -0.395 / 18.6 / 21.3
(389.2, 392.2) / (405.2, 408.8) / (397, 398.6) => 0.169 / 19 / 21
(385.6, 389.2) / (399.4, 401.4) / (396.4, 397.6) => 0.364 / 19.1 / 20.7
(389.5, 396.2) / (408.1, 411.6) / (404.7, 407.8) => -0.116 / 18.6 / 21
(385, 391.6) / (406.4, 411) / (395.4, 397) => 0.211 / 18.9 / 20.6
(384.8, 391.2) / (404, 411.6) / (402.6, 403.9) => -0.095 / 18.8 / 21.3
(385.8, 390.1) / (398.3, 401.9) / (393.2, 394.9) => 0.258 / 19.2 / 21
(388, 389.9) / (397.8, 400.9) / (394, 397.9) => 0.389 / 18.3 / 20.4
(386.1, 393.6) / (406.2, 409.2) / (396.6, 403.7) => -0.075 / 18.6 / 20.9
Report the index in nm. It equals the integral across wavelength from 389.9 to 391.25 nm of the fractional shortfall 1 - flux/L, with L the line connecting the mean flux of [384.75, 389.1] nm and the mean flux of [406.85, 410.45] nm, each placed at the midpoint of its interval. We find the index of 0.06 nm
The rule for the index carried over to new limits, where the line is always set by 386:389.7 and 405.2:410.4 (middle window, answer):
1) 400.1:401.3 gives -0.07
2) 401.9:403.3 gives -0.16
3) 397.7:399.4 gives -0.03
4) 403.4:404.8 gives -0.14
